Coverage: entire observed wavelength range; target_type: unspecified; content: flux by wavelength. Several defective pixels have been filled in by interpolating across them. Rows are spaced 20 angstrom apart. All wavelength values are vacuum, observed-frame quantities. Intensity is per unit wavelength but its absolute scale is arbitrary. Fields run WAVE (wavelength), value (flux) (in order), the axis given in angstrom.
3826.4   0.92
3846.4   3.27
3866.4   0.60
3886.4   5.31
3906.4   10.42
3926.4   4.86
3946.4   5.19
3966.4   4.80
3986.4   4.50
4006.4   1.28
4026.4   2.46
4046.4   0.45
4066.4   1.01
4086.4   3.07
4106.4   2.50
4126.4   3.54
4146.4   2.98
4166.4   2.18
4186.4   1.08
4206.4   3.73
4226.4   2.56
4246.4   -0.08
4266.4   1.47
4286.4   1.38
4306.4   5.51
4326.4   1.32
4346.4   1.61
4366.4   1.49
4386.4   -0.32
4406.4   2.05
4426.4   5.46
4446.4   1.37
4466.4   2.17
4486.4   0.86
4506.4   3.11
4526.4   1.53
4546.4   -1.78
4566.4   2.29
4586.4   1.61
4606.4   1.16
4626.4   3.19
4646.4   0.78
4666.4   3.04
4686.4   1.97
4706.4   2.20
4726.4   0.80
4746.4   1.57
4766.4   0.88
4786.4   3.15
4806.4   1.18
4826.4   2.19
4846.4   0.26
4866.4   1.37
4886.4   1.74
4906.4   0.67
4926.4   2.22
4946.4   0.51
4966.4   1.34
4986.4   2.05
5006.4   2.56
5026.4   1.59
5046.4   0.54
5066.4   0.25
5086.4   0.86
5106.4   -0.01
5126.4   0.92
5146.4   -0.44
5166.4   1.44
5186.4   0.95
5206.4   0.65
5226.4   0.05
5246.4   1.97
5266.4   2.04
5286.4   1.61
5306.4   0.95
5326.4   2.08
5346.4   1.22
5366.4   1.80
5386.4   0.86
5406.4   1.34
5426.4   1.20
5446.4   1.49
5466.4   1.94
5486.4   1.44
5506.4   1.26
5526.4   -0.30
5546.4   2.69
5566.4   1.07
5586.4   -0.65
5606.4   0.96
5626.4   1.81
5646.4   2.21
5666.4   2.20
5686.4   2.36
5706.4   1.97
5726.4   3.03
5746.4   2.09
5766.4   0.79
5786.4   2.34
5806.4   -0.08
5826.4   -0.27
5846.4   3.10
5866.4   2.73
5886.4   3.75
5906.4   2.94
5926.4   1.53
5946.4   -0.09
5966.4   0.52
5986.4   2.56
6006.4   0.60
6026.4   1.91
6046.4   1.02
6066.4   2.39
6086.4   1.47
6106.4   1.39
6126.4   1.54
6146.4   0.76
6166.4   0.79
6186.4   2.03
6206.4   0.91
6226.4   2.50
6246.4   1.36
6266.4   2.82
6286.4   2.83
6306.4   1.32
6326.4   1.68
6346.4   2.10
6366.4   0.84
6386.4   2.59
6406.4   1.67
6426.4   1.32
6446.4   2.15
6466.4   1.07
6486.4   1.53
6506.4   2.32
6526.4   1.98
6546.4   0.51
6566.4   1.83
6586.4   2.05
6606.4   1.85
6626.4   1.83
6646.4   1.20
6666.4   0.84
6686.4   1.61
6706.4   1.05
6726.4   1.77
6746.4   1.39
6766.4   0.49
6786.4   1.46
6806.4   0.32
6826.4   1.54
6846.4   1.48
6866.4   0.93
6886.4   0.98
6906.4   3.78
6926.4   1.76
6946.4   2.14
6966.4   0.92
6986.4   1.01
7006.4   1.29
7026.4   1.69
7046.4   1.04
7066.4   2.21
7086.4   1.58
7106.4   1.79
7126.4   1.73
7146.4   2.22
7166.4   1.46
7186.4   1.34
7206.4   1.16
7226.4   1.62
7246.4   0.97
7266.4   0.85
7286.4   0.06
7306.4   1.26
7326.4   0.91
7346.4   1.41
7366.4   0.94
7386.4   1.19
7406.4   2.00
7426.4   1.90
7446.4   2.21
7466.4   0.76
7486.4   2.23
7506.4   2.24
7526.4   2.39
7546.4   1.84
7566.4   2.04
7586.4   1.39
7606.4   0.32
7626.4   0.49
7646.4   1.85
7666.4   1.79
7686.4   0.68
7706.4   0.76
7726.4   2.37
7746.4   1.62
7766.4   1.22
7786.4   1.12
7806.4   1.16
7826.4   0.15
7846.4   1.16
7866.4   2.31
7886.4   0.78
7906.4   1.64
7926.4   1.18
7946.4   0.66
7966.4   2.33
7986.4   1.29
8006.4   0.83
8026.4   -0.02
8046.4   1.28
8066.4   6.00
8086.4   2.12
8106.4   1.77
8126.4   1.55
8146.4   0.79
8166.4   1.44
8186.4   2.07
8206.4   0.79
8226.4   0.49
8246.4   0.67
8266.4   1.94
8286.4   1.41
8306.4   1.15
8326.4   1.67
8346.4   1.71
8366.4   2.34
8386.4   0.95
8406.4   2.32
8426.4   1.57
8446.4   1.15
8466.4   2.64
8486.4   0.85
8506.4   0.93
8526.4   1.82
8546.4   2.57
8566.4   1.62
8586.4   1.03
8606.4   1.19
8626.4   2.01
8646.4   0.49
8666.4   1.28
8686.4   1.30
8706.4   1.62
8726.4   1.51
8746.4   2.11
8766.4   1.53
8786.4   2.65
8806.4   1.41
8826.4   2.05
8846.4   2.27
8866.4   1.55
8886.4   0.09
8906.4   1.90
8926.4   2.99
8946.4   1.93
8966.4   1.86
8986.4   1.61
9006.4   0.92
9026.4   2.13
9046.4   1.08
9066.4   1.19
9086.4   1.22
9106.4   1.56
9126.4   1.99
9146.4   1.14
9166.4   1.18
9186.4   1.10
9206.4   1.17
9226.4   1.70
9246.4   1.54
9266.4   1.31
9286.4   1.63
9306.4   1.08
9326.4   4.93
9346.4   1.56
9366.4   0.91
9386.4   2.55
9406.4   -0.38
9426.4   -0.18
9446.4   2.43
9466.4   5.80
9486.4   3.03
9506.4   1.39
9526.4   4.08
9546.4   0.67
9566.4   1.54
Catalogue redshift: 1.16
